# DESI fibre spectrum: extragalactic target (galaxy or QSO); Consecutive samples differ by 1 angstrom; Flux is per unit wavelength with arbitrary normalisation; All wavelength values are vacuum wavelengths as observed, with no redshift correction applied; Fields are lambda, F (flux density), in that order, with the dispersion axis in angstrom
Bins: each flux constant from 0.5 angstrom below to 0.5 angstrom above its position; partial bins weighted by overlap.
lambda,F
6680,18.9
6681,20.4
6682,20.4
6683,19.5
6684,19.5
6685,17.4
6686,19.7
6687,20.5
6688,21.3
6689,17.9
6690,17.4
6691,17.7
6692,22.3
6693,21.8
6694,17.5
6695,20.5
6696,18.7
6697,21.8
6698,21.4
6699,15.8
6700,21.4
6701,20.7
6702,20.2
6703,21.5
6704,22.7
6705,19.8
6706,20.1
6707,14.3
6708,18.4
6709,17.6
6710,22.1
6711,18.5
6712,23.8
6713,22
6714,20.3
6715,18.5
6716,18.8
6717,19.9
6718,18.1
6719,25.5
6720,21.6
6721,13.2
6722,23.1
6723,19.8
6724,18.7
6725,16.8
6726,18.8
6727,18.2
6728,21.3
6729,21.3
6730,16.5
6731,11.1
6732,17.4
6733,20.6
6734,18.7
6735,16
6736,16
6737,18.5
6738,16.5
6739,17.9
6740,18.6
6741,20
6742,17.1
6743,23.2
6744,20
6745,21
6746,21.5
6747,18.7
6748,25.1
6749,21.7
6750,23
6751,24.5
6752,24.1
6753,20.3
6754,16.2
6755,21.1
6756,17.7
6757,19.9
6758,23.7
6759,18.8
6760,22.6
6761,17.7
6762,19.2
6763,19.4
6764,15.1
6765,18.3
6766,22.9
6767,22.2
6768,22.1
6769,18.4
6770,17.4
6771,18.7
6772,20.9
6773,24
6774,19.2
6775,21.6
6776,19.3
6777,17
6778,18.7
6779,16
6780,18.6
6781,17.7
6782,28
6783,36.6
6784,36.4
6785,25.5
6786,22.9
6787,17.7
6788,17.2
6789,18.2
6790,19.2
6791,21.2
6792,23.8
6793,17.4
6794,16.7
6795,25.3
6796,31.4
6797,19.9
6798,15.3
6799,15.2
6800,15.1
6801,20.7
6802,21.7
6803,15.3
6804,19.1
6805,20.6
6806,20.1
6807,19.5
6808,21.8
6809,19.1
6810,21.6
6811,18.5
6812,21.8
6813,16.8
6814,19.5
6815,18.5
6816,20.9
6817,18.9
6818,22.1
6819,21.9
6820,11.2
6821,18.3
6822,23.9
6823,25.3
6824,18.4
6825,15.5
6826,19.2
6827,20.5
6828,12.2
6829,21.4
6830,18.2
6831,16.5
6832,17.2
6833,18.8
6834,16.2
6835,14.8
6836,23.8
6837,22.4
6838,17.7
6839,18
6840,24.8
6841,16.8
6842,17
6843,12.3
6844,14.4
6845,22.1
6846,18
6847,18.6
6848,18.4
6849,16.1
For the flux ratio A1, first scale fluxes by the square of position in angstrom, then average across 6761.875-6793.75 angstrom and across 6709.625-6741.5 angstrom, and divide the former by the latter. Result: 1.1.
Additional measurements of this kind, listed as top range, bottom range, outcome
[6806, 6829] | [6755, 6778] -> 0.99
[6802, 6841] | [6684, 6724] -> 1.00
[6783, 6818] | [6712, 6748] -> 1.10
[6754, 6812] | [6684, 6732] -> 1.08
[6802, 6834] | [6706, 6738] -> 1.04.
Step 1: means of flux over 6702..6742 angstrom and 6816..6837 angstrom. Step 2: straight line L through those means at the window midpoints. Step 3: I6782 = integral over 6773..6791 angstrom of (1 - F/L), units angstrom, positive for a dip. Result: -2.7 angstrom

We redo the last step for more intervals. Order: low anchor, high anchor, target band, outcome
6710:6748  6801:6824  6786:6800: -0.1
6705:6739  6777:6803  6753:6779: 1.0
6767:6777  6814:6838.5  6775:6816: -2.2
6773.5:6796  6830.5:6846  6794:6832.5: 0.9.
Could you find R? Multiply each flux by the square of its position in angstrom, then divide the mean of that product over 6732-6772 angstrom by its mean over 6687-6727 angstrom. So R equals 1.0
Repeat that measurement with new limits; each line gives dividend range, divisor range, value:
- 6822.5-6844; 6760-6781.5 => 0.97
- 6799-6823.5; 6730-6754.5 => 1.03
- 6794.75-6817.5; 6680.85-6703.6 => 1.03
